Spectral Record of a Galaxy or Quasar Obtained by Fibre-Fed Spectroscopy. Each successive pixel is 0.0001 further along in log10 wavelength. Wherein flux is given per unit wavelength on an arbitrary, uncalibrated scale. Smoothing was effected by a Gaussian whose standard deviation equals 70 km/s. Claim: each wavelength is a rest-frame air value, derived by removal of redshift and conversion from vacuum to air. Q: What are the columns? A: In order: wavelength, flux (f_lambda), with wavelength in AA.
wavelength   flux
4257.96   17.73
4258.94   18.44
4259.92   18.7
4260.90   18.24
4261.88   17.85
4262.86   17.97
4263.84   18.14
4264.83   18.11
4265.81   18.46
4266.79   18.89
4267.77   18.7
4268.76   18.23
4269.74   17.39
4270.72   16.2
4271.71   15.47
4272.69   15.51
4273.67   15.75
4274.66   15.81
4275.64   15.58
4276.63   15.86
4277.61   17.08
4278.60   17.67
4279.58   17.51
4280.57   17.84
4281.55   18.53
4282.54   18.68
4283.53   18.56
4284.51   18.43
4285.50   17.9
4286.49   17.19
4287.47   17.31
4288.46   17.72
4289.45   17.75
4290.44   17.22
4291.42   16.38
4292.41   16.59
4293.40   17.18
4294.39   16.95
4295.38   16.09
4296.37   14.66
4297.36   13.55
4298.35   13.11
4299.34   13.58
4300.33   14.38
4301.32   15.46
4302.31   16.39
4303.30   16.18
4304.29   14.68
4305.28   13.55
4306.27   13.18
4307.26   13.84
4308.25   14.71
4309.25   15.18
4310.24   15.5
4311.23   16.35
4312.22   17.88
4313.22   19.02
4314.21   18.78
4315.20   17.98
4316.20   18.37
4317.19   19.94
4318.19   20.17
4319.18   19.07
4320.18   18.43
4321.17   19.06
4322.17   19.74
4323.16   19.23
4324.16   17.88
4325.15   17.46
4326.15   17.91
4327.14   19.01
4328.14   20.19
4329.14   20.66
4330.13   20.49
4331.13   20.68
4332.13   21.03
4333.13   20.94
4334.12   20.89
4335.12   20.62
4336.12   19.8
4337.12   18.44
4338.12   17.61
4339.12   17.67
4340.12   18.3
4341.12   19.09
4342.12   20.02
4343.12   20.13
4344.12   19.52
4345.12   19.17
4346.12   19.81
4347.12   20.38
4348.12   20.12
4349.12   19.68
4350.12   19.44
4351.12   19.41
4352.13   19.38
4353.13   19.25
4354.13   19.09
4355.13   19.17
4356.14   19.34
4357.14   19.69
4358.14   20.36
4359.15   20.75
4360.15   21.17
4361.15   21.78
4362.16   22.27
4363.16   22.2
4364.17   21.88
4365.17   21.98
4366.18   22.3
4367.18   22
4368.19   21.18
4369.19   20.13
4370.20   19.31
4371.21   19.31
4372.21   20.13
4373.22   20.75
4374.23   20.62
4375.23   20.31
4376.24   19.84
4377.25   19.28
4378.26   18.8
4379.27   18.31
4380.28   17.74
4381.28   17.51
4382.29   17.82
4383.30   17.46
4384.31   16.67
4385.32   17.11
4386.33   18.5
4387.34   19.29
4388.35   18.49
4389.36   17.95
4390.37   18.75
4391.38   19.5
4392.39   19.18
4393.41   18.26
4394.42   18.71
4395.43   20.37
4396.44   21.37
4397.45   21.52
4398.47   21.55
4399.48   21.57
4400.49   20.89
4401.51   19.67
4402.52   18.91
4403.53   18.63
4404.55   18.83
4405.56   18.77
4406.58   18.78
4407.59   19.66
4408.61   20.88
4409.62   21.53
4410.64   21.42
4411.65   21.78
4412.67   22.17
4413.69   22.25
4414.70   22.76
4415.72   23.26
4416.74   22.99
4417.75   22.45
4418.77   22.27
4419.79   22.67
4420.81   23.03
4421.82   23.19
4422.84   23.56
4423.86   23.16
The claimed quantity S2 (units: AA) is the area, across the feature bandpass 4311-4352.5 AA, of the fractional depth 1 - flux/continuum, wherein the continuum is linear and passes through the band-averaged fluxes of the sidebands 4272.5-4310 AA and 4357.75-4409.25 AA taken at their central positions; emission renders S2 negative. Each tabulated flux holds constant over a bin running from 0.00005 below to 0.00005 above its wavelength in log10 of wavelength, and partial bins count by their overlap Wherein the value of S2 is -3.6 AA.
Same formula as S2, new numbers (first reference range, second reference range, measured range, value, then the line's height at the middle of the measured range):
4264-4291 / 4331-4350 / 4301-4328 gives 2.11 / 18.7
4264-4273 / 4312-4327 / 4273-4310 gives 3.87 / 18.1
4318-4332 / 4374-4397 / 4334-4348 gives -0.15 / 19.2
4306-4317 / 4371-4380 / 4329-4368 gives -3.82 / 18.4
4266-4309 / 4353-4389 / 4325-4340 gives -1.14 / 18.2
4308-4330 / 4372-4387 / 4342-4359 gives -1.02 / 18.5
